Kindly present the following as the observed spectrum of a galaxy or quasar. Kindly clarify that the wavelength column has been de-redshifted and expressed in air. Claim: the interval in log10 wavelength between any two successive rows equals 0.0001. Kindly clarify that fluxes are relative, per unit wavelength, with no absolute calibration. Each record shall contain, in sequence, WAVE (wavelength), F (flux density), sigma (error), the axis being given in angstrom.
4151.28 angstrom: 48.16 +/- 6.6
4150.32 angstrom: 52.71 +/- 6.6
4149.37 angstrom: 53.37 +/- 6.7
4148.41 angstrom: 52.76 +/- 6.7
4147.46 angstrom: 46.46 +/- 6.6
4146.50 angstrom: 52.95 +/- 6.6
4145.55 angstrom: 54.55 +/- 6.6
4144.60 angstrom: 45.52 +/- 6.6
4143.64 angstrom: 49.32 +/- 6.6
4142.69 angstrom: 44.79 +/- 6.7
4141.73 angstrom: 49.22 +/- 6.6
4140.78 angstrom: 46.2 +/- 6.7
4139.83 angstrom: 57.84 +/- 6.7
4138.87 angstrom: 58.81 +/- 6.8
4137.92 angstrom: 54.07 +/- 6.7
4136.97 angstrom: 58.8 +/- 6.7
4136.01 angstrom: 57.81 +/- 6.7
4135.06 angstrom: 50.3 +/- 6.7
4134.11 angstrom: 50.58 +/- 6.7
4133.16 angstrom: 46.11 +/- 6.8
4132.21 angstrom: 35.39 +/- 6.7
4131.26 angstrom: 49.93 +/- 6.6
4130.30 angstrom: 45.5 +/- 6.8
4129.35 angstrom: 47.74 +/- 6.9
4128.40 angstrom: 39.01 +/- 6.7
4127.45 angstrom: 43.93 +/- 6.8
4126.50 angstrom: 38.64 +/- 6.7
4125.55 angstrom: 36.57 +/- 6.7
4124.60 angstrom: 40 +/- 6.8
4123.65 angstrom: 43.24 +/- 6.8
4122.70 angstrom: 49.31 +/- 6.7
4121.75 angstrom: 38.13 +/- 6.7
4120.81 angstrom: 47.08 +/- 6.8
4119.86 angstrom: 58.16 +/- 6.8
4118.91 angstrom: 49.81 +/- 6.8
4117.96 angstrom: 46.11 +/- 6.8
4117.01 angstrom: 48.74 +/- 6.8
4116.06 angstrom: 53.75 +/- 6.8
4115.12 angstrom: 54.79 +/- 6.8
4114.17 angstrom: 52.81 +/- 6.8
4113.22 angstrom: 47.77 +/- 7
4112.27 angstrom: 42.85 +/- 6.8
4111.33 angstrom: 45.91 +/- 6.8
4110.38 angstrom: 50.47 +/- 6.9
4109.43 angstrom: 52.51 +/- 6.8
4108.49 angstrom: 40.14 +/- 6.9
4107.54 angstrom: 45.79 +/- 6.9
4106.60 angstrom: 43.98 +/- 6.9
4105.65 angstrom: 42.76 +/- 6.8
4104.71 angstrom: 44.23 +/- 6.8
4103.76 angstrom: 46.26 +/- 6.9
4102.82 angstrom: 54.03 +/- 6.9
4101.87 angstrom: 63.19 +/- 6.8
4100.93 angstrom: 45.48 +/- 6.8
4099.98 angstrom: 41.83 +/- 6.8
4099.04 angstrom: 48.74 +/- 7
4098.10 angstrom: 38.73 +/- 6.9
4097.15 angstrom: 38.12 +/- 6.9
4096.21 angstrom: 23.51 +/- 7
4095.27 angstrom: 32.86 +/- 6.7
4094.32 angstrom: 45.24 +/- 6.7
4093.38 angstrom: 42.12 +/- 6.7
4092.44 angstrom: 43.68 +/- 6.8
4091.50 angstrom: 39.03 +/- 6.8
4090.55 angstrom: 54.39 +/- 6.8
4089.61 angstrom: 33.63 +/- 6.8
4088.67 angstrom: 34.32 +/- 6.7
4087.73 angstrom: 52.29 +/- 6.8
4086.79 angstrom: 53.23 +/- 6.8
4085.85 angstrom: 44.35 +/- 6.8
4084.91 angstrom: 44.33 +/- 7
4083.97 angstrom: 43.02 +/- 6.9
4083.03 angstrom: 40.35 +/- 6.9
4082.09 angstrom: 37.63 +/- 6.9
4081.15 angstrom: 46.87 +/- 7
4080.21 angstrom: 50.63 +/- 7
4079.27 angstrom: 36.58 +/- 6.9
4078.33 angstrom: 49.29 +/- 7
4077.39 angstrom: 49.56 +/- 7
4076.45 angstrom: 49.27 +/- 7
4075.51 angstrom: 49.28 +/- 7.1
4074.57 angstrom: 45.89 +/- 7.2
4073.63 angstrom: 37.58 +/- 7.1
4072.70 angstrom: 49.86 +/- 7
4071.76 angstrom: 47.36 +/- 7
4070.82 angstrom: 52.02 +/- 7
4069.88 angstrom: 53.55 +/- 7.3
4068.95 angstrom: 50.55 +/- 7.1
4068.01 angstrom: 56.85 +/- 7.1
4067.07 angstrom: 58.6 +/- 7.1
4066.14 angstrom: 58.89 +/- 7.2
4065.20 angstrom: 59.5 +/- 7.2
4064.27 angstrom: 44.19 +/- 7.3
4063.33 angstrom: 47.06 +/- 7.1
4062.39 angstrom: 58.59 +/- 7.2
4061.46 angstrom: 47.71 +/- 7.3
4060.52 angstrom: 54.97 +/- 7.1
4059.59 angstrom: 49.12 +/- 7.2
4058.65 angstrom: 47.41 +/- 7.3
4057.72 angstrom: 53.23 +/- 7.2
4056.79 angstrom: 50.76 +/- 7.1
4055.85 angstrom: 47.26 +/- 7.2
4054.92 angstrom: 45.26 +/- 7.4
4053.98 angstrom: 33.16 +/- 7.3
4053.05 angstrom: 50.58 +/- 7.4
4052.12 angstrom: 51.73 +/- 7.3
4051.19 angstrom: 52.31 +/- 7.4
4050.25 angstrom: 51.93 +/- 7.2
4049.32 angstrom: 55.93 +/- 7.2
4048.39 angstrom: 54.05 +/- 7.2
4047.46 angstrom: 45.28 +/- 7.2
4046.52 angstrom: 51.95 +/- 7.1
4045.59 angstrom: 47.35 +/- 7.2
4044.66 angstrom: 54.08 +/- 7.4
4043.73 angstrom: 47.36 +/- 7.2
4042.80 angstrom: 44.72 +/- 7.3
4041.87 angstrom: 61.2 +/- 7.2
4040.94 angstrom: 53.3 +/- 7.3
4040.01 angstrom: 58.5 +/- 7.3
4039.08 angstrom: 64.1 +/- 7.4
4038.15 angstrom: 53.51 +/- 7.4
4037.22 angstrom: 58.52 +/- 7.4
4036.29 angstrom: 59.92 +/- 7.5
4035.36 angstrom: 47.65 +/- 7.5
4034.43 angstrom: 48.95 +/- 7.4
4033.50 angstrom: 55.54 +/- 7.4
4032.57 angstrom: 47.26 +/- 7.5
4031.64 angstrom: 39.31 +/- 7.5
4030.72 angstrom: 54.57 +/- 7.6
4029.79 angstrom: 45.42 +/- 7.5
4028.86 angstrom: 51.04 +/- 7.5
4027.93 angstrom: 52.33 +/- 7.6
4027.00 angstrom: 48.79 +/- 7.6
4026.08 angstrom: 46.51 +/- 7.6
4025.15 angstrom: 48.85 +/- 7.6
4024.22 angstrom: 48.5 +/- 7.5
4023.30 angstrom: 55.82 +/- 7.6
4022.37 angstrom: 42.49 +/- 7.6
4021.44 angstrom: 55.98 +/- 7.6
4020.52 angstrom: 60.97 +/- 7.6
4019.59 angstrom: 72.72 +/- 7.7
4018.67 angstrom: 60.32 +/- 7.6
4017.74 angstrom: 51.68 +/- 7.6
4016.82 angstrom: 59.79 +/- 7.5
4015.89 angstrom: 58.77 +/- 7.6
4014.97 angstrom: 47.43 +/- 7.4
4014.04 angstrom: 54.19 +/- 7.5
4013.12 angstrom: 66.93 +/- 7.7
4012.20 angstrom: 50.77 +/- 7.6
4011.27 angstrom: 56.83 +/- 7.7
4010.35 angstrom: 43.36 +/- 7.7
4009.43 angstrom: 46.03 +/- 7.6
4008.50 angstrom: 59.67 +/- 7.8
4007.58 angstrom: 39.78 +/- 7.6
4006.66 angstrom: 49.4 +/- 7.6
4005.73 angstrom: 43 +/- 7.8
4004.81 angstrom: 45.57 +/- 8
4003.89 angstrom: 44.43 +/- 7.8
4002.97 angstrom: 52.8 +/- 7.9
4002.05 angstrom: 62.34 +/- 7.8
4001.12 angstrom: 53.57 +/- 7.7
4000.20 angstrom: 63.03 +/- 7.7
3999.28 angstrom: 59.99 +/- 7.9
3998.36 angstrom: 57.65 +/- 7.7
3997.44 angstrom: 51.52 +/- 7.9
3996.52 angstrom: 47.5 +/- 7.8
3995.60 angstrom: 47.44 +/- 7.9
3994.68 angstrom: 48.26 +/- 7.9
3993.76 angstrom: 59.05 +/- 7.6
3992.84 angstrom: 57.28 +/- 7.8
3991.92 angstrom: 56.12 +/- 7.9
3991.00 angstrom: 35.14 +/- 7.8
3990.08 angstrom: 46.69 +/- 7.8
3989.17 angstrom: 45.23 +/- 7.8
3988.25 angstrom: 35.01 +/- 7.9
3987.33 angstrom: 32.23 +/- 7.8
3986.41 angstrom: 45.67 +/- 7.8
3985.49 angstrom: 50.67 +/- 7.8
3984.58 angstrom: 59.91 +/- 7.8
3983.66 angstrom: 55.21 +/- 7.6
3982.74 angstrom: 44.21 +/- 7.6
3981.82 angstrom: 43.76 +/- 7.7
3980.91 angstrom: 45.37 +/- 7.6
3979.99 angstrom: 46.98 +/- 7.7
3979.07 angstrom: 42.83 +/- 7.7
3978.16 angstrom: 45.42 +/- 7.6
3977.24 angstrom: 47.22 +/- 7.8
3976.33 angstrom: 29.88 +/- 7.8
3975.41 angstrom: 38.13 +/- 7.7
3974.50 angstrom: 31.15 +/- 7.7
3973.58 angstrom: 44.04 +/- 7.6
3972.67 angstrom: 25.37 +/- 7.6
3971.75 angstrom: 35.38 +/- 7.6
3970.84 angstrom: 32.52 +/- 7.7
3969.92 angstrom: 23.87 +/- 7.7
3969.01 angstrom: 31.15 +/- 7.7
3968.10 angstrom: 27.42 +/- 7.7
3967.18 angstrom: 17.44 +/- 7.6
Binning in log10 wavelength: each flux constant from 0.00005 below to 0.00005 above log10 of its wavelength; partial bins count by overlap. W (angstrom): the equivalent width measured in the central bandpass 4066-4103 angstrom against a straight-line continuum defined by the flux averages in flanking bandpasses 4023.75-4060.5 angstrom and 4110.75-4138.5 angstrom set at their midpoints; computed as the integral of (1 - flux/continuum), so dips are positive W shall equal 2.5 angstrom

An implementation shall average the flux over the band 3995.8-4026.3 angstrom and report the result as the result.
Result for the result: 53.3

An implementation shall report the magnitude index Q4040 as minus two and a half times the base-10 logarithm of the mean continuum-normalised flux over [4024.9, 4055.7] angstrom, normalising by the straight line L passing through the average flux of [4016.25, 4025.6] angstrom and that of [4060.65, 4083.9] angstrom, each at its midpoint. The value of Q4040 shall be 0.047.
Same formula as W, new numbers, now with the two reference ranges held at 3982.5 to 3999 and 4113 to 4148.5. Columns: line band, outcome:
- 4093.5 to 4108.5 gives 1.6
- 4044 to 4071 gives -1.4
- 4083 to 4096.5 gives 1.8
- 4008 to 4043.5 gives -3.4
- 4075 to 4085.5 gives 0.7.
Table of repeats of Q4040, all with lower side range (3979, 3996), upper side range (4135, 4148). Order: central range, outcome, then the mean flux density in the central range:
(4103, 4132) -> 0.113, 46.2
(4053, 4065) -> 0.020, 48.6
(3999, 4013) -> -0.082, 51.6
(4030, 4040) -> -0.091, 53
